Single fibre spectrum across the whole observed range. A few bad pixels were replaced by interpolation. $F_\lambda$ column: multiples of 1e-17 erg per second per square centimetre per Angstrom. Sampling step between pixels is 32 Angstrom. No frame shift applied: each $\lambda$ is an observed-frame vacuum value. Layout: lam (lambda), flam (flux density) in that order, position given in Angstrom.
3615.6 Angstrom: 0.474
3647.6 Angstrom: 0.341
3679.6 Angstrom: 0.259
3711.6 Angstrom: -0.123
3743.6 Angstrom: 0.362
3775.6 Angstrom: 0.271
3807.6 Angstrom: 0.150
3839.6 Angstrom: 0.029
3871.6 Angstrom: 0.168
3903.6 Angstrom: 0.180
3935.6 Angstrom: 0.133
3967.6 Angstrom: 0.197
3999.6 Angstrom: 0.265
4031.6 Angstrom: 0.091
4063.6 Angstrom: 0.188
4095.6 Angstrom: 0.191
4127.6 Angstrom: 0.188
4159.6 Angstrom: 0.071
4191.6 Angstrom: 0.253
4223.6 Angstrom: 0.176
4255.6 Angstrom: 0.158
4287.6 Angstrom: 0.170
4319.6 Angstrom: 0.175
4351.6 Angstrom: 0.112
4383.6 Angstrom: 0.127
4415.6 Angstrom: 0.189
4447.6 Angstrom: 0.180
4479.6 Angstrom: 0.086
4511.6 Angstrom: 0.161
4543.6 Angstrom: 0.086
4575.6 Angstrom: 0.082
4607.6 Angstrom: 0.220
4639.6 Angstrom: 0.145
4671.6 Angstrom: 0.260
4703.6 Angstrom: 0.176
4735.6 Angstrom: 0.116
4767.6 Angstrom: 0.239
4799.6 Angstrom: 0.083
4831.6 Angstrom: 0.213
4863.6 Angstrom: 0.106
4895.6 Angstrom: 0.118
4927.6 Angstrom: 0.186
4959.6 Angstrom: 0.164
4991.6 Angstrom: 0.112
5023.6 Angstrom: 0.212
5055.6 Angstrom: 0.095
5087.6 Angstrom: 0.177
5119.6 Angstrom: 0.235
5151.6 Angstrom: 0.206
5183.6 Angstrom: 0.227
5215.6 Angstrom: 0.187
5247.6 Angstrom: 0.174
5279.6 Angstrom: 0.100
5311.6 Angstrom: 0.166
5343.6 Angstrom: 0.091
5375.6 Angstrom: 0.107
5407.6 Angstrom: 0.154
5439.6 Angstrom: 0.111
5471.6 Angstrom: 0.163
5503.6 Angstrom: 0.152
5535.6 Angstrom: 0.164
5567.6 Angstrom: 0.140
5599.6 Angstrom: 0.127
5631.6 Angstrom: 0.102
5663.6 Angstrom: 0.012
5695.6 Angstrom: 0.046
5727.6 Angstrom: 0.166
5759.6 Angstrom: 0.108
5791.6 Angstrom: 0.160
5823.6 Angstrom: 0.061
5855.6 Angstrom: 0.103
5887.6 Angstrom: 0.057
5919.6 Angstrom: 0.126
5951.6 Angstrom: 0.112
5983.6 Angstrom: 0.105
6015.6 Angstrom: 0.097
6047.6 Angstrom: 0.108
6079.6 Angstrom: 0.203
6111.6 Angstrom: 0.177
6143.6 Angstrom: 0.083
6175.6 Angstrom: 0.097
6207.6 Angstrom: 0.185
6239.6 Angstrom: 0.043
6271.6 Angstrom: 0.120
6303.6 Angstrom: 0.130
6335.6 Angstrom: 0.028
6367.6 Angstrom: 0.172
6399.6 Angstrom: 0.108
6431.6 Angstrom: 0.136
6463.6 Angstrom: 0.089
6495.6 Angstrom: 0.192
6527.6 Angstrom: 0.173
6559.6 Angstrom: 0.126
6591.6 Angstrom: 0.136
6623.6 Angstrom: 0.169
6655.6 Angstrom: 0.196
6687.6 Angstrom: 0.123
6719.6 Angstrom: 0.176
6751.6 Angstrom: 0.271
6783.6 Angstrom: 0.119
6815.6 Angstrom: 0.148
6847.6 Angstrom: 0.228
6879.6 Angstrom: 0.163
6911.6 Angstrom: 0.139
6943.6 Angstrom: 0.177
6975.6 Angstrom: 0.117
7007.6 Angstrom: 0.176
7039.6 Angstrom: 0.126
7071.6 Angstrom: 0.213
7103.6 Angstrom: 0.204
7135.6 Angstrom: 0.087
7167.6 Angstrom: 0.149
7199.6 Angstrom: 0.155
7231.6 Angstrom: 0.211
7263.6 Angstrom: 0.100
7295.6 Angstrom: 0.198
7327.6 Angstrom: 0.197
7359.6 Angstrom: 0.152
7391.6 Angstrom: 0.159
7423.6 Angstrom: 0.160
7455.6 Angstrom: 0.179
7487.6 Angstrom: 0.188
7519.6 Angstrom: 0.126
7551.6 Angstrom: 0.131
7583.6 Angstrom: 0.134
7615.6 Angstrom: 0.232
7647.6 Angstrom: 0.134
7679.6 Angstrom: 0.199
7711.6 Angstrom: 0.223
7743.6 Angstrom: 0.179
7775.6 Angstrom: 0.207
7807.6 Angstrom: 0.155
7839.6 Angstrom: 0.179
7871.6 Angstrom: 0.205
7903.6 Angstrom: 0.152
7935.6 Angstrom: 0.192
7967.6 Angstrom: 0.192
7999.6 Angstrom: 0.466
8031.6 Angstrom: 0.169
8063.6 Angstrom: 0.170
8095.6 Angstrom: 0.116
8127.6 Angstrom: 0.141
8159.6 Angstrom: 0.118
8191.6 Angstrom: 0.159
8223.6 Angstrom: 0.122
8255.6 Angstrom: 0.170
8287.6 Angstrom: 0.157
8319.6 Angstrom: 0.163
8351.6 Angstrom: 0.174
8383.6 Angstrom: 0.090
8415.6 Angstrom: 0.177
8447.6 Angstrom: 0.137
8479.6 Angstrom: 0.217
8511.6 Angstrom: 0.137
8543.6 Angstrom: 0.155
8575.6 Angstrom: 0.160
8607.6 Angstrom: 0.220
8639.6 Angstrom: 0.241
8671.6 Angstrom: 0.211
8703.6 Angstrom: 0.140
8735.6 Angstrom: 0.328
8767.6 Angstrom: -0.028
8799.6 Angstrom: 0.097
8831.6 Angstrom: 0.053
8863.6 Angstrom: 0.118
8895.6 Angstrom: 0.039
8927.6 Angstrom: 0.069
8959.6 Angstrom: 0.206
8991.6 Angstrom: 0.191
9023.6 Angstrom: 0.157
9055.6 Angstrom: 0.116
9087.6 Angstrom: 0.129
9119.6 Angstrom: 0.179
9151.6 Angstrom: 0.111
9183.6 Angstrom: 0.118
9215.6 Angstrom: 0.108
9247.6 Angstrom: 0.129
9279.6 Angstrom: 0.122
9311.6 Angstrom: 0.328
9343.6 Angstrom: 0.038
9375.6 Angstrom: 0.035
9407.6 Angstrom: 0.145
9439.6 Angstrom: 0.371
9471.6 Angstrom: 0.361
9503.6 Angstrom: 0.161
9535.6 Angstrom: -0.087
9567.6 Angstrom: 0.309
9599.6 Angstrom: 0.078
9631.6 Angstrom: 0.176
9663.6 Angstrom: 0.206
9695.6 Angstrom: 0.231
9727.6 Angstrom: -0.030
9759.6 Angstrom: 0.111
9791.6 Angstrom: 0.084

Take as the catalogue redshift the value 0.75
